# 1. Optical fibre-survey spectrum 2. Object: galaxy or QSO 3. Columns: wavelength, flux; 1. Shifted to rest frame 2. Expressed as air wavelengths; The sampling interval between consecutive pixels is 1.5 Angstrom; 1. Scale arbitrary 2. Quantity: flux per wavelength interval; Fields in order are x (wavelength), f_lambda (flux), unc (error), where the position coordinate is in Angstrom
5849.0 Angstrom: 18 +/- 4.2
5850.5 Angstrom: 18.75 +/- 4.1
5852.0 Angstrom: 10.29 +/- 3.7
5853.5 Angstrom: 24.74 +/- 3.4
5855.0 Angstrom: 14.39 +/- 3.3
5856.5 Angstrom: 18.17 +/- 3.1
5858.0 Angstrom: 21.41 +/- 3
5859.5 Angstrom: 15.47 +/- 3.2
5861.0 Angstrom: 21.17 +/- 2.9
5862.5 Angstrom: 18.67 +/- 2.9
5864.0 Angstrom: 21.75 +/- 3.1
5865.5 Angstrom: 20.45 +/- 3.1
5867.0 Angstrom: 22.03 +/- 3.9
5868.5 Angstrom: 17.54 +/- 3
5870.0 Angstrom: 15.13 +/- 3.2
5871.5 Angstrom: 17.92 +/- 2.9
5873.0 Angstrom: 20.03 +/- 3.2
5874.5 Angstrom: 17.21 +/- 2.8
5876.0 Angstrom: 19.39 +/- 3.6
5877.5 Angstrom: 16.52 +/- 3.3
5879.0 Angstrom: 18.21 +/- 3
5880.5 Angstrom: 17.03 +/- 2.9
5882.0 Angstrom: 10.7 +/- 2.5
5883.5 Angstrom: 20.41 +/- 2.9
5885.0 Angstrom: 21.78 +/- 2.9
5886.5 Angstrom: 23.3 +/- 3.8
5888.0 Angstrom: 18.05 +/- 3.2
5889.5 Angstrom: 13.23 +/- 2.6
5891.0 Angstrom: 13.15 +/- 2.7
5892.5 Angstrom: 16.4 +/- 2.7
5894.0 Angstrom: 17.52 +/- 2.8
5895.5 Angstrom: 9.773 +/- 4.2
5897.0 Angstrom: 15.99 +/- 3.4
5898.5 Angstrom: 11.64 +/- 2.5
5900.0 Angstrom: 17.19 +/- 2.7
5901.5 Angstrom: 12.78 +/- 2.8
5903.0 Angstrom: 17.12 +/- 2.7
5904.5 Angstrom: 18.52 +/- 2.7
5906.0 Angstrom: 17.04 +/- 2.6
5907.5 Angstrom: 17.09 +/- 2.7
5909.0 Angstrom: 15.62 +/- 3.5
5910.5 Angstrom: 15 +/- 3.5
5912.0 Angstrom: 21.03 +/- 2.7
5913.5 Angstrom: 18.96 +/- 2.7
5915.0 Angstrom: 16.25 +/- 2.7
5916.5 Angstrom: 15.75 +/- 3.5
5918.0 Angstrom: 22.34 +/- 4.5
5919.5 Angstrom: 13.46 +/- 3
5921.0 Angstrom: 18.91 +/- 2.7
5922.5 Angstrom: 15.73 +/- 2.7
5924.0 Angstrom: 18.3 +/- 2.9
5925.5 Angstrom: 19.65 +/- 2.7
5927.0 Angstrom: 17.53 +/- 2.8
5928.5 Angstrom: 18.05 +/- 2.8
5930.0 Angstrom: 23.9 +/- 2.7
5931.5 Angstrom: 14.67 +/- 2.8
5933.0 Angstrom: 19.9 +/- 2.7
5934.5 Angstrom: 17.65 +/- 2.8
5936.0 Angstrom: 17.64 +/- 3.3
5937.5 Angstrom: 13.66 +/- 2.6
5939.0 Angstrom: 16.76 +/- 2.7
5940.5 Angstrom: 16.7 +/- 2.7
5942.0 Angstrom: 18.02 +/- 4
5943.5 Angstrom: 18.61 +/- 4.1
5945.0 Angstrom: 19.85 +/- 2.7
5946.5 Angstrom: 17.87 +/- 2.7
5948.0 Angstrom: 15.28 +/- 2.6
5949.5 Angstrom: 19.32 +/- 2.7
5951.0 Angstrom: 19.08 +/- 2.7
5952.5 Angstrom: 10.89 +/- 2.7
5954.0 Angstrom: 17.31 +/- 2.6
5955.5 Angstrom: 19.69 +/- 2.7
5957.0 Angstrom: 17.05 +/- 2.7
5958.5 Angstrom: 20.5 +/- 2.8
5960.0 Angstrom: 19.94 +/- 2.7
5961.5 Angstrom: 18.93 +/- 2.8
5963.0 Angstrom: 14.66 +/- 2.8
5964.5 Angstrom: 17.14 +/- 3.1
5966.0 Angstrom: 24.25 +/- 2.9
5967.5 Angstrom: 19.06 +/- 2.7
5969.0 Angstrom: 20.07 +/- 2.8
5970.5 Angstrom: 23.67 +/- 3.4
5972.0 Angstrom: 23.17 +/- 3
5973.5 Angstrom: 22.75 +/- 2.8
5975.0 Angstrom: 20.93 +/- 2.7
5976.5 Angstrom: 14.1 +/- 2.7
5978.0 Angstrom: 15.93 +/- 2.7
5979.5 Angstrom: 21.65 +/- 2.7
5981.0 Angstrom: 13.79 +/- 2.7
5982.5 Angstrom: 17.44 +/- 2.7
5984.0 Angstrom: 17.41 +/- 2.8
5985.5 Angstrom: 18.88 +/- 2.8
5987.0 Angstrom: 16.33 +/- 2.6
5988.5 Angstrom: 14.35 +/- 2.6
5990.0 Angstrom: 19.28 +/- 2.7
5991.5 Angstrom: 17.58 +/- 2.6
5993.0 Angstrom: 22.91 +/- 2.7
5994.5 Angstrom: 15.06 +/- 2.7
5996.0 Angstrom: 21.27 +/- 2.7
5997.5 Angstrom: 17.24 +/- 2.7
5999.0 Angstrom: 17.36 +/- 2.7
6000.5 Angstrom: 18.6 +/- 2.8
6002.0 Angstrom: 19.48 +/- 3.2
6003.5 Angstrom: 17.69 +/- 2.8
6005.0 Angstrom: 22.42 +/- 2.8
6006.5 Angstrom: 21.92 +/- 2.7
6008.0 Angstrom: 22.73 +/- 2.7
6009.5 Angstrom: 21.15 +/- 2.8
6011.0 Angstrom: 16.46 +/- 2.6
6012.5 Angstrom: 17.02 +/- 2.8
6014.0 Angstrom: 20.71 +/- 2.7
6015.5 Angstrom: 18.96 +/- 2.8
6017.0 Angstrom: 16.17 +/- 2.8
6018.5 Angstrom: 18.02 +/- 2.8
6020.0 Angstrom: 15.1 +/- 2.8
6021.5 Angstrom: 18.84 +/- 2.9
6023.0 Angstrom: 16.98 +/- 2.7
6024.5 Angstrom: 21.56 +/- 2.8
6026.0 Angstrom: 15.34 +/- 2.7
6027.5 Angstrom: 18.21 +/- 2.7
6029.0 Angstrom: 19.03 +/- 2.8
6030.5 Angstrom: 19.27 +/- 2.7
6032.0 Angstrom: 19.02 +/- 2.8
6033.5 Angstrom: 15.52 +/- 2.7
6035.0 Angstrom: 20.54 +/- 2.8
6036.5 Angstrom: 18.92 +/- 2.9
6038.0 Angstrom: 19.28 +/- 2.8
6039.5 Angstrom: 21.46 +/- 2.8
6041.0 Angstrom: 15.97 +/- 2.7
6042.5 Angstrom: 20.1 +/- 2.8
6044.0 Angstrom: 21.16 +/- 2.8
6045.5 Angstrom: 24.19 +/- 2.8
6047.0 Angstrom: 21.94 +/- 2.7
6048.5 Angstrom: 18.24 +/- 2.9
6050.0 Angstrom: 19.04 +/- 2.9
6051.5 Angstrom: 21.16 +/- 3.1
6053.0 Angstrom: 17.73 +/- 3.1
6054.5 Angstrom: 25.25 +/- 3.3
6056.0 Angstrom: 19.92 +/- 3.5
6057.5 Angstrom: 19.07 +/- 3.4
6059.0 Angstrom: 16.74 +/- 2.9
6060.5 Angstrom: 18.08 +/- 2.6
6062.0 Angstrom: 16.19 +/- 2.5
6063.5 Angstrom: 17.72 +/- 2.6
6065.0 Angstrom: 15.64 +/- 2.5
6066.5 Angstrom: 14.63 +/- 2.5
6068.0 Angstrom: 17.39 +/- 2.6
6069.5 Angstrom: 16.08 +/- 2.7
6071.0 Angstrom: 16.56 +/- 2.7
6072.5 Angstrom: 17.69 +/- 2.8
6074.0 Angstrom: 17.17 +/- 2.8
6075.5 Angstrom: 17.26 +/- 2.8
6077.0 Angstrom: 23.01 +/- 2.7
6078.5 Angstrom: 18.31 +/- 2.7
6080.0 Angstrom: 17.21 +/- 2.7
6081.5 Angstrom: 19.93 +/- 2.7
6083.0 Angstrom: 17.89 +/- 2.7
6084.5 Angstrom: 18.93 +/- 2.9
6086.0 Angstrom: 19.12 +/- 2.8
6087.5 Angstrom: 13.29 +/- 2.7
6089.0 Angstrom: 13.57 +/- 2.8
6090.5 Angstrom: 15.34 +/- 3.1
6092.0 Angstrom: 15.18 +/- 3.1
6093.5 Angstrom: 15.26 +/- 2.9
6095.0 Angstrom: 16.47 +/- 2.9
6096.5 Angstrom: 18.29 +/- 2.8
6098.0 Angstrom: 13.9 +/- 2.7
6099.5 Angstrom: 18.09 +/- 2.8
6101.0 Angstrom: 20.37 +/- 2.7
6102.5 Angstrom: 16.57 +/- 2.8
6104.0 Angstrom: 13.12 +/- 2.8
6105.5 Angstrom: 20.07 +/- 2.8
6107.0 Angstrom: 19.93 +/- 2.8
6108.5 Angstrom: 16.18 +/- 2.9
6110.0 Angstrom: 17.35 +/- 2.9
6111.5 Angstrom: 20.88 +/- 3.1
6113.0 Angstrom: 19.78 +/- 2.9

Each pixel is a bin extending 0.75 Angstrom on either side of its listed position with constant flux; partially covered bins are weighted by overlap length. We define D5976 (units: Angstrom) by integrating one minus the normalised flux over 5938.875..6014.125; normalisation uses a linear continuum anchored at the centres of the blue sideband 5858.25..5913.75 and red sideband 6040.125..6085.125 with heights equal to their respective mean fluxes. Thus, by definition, -2.5 Angstrom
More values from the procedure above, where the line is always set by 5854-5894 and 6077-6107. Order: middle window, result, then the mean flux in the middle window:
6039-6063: -3.4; 19.7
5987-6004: -0.6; 18.2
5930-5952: 0.2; 17.6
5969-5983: -1.4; 19.3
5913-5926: 0.2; 17.6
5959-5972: -1.7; 19.9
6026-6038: -0.8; 18.5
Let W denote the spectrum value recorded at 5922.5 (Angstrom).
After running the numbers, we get 15.73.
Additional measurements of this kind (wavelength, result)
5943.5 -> 18.61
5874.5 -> 17.21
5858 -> 21.41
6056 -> 19.92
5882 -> 10.7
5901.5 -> 12.78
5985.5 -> 18.88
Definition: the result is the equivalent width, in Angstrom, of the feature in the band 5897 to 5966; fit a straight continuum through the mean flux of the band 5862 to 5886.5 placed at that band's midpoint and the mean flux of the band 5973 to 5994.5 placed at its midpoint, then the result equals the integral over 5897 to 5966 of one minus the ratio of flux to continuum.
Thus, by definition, 2.9 Angstrom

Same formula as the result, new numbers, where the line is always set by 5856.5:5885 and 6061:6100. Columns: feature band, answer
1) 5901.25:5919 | 0.80 Angstrom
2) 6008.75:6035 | -1.20 Angstrom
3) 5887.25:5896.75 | 1.85 Angstrom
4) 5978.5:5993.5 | -0.19 Angstrom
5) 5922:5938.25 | 0.11 Angstrom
